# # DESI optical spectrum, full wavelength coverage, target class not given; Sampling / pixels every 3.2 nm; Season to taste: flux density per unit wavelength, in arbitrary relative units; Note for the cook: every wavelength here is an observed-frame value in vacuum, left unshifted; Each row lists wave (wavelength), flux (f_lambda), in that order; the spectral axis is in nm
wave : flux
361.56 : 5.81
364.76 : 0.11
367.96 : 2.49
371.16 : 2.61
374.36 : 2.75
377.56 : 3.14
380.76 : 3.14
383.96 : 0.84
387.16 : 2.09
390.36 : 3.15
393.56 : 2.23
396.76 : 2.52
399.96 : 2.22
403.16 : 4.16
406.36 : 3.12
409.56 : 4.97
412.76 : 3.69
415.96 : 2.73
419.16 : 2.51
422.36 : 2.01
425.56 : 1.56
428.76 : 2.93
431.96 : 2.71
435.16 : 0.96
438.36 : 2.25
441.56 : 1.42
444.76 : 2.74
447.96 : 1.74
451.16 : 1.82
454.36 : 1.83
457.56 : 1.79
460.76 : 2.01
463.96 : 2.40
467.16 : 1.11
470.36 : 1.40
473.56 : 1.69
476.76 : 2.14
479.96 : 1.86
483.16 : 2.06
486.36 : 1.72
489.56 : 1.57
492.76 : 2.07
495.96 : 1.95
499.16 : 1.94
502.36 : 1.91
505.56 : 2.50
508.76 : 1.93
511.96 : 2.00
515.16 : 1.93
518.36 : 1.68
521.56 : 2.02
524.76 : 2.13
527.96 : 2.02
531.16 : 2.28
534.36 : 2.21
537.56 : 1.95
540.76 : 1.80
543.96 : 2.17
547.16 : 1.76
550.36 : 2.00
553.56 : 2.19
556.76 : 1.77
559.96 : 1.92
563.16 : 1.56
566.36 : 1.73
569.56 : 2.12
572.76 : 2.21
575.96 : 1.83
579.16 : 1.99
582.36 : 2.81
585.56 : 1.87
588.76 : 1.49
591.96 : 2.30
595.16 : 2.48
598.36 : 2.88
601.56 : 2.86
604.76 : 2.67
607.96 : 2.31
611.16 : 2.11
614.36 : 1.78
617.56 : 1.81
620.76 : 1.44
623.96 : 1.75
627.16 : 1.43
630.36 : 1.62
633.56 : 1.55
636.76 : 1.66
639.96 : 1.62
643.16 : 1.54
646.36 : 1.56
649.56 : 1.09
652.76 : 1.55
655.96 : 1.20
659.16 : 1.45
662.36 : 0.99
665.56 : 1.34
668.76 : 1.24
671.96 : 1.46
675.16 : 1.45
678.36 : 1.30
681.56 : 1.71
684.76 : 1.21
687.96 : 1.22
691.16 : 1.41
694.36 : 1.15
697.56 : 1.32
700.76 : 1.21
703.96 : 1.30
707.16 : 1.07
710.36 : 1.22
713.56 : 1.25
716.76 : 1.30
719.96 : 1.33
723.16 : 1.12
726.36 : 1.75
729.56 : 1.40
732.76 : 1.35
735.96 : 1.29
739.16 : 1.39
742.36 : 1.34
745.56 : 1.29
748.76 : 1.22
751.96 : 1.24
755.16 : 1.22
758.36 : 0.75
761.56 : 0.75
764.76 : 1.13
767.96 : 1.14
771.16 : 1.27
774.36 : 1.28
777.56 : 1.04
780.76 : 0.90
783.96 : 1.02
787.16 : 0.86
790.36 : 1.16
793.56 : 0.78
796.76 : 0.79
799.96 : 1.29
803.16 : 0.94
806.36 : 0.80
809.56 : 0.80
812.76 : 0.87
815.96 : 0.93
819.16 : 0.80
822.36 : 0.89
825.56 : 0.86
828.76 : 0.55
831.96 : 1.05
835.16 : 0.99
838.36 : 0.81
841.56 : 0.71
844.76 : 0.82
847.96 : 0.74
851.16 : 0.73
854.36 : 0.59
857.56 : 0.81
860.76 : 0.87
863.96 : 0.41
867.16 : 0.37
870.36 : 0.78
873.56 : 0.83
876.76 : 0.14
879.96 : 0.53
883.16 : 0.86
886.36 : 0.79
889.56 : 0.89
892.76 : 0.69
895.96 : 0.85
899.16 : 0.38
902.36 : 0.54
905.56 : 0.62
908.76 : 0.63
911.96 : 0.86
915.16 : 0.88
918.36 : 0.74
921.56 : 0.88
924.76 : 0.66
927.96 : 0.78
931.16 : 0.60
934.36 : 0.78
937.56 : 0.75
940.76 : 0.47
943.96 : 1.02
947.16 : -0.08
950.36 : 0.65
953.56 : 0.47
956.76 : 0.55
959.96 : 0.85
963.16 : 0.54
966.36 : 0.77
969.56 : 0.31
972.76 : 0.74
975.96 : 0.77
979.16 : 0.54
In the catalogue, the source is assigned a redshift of 1.146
